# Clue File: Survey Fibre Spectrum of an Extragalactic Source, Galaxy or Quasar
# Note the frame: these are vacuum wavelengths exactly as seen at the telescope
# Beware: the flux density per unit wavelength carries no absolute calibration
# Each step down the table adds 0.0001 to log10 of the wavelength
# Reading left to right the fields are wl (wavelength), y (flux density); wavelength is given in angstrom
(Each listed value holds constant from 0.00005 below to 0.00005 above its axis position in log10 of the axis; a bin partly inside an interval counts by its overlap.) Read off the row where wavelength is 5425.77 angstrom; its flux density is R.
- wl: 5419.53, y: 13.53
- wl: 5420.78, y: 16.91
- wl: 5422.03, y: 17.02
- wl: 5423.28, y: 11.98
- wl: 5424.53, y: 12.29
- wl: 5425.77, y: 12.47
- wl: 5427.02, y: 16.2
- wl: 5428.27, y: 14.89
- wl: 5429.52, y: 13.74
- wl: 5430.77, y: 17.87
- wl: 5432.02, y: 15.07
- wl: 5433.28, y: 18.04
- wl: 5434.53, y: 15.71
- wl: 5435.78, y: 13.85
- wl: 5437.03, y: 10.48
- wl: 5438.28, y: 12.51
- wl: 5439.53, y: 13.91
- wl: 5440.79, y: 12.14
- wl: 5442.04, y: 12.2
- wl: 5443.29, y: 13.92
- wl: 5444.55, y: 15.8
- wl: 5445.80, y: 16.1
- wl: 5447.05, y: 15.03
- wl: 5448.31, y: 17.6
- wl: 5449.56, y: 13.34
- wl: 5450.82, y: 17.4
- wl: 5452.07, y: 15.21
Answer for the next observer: 12.47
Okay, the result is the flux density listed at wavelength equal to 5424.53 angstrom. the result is 12.29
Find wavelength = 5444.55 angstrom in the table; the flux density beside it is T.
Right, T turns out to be 15.8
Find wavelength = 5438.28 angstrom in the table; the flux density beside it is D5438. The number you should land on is 12.51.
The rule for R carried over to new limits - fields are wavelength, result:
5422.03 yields 17.02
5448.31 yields 17.6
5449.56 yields 13.34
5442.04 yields 12.2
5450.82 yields 17.4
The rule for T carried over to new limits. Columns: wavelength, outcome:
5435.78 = 13.85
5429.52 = 13.74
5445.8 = 16.1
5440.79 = 12.14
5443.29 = 13.92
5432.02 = 15.07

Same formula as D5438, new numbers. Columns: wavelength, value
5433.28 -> 18.04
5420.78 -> 16.91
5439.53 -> 13.91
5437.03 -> 10.48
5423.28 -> 11.98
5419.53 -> 13.53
